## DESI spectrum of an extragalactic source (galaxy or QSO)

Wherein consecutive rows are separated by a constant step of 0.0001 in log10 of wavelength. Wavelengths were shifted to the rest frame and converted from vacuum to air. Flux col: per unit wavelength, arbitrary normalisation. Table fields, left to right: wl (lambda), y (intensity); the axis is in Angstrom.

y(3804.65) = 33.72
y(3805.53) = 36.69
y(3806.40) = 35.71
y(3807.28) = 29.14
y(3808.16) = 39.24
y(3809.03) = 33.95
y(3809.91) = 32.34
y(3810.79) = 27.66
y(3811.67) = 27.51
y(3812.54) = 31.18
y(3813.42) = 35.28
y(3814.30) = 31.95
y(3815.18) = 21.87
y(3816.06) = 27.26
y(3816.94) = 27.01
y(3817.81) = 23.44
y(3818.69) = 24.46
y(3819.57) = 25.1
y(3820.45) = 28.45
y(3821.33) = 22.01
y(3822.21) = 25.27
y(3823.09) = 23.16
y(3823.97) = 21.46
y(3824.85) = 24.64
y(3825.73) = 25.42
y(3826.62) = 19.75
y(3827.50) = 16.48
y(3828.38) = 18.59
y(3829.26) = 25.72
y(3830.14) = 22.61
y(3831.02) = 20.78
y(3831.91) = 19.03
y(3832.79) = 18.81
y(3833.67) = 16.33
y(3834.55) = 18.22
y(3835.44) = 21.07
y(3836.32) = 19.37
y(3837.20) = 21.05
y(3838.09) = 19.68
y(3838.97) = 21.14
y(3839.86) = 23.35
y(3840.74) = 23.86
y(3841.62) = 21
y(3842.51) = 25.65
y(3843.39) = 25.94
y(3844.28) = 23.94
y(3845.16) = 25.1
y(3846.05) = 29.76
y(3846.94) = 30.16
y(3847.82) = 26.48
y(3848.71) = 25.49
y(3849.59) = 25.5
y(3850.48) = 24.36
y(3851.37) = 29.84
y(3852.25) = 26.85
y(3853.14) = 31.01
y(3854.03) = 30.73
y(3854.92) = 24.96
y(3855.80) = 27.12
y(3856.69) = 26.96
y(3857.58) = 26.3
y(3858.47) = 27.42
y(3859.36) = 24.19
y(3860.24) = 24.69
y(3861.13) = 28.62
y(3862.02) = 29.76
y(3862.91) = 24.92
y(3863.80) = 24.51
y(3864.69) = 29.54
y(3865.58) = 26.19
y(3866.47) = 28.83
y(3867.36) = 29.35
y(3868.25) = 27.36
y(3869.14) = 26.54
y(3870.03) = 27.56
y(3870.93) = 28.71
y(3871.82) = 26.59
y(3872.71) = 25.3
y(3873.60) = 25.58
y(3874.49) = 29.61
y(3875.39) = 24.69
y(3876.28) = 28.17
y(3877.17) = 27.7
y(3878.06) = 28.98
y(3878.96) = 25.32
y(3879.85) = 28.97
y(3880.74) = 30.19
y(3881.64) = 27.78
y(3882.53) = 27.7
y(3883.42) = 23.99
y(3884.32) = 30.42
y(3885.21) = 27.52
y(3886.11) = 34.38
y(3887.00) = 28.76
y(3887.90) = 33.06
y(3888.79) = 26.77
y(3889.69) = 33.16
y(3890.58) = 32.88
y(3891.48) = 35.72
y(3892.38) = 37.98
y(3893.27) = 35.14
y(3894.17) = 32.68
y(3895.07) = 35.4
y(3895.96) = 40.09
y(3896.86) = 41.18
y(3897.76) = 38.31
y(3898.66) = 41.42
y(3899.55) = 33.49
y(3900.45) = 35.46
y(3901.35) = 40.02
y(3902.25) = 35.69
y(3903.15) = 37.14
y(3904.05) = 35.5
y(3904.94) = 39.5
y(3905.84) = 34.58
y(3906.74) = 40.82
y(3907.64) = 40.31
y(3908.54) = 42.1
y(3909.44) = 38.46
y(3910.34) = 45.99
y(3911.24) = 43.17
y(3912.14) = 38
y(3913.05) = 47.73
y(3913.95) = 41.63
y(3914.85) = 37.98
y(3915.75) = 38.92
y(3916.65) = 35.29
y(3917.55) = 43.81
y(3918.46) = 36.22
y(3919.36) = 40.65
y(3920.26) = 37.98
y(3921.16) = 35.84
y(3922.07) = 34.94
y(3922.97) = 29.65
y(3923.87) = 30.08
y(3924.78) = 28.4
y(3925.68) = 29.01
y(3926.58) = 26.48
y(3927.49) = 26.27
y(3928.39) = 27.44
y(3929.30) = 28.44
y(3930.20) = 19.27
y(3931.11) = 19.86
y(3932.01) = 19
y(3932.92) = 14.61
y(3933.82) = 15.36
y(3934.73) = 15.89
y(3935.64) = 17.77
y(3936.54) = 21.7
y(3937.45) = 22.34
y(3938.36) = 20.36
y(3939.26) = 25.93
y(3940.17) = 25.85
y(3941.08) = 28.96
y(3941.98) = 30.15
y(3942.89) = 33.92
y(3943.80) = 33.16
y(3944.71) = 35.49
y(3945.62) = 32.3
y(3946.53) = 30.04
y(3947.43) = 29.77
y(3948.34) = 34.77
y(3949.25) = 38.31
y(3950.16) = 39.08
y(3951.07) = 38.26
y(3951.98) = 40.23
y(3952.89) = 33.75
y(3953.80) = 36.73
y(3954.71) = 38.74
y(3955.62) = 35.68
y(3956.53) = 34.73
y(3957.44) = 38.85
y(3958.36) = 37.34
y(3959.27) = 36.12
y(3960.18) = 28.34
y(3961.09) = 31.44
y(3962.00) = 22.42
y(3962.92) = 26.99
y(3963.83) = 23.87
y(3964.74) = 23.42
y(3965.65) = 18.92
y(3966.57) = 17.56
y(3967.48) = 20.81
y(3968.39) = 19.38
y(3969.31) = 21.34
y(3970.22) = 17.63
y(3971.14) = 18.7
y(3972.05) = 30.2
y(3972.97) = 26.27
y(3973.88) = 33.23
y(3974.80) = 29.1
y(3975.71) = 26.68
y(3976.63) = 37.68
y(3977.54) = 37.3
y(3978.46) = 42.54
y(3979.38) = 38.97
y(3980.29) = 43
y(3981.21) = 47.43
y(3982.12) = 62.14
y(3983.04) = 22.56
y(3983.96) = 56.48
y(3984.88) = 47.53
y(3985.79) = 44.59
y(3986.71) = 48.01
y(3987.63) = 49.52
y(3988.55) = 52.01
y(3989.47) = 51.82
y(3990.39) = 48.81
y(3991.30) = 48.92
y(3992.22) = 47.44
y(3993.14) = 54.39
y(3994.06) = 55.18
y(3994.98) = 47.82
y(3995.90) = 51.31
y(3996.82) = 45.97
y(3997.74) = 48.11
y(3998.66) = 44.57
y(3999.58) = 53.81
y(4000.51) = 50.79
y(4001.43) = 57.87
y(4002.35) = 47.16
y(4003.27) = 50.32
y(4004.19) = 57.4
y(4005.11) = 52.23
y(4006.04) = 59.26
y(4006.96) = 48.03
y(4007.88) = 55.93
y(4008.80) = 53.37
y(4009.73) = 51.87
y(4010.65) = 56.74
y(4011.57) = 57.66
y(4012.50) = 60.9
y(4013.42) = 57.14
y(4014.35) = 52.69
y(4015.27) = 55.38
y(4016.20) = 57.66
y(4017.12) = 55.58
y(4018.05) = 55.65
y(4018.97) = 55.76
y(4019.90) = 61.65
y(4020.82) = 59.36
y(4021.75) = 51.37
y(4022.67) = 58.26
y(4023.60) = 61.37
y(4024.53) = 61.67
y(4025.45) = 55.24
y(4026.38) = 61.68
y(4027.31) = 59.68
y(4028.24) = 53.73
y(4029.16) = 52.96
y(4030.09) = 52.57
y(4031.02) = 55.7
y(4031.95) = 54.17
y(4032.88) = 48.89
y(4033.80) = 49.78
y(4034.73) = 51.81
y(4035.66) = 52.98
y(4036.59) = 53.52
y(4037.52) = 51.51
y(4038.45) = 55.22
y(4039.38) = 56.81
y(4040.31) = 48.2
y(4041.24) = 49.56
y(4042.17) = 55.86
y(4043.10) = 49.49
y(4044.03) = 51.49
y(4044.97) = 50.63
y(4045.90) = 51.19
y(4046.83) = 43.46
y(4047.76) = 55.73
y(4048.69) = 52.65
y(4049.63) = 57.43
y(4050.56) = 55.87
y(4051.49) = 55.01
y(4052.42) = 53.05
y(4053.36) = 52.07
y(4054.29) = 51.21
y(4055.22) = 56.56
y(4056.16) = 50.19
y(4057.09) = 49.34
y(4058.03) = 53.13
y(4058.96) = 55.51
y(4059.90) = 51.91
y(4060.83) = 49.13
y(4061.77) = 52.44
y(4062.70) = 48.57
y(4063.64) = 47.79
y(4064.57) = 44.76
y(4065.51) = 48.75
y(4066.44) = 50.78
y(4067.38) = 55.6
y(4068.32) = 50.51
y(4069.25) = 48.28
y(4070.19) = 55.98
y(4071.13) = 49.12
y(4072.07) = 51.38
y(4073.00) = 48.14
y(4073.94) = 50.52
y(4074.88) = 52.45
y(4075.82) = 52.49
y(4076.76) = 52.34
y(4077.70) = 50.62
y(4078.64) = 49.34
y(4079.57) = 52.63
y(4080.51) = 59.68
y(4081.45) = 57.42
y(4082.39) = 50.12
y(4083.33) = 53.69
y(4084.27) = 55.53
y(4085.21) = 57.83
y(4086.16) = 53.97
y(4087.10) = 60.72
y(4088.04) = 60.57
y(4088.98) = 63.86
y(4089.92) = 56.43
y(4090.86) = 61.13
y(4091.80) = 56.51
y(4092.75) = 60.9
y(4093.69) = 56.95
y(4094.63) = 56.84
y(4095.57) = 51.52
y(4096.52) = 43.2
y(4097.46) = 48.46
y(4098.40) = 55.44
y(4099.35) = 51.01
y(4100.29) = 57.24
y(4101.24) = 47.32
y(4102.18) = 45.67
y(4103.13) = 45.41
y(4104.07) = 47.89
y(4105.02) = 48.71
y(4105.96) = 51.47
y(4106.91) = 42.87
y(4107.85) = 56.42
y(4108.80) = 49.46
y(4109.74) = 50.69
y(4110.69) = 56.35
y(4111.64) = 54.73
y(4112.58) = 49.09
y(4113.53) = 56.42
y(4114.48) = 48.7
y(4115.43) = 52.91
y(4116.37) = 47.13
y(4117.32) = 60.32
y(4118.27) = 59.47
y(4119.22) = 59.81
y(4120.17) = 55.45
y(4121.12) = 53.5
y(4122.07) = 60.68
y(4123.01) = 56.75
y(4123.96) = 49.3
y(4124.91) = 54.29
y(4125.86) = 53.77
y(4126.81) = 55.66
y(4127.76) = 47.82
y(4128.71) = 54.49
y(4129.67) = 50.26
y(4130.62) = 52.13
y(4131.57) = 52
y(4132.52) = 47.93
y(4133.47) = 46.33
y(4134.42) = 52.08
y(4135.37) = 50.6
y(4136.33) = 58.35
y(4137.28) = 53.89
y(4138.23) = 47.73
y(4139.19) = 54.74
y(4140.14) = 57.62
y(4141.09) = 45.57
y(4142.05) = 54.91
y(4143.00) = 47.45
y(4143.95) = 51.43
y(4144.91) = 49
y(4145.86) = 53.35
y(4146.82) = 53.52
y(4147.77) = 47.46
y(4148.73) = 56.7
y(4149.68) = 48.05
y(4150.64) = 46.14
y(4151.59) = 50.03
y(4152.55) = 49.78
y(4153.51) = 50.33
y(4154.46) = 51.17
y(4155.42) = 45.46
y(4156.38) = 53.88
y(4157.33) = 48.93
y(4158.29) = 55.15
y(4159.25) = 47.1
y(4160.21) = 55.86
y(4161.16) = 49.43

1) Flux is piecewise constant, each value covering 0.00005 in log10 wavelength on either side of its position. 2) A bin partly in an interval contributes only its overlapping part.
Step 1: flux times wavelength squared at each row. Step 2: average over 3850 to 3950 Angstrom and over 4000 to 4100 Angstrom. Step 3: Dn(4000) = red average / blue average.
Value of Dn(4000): 1.88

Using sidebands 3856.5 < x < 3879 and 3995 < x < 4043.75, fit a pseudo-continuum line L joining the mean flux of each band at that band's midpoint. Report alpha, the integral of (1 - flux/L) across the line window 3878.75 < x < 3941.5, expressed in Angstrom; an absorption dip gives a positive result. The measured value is 3.5 Angstrom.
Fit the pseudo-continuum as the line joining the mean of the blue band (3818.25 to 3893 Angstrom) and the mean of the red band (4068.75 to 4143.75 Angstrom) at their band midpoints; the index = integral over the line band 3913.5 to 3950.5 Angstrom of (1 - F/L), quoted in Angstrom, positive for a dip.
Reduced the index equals 5.0 Angstrom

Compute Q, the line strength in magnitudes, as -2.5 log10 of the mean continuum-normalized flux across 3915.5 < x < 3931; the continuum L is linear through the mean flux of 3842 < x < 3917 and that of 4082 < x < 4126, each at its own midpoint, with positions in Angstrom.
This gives 0.12 mag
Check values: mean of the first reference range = 31.5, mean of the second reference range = 53.8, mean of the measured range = 31.9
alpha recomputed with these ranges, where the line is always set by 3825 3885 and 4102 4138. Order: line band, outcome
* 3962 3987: 3.5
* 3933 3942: 3.2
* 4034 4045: -2.0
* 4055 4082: -2.5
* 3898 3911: -3.5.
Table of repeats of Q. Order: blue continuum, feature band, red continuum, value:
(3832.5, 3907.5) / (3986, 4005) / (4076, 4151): -0.22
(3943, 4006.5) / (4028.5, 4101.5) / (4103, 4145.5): -0.13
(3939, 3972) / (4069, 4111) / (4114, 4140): -0.10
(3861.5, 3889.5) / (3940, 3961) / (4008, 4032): 0.24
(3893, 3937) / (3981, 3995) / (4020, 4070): -0.11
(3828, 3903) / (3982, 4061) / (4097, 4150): -0.24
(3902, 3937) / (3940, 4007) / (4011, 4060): 0.12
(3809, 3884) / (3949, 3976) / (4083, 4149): 0.26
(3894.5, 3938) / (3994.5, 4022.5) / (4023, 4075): -0.15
